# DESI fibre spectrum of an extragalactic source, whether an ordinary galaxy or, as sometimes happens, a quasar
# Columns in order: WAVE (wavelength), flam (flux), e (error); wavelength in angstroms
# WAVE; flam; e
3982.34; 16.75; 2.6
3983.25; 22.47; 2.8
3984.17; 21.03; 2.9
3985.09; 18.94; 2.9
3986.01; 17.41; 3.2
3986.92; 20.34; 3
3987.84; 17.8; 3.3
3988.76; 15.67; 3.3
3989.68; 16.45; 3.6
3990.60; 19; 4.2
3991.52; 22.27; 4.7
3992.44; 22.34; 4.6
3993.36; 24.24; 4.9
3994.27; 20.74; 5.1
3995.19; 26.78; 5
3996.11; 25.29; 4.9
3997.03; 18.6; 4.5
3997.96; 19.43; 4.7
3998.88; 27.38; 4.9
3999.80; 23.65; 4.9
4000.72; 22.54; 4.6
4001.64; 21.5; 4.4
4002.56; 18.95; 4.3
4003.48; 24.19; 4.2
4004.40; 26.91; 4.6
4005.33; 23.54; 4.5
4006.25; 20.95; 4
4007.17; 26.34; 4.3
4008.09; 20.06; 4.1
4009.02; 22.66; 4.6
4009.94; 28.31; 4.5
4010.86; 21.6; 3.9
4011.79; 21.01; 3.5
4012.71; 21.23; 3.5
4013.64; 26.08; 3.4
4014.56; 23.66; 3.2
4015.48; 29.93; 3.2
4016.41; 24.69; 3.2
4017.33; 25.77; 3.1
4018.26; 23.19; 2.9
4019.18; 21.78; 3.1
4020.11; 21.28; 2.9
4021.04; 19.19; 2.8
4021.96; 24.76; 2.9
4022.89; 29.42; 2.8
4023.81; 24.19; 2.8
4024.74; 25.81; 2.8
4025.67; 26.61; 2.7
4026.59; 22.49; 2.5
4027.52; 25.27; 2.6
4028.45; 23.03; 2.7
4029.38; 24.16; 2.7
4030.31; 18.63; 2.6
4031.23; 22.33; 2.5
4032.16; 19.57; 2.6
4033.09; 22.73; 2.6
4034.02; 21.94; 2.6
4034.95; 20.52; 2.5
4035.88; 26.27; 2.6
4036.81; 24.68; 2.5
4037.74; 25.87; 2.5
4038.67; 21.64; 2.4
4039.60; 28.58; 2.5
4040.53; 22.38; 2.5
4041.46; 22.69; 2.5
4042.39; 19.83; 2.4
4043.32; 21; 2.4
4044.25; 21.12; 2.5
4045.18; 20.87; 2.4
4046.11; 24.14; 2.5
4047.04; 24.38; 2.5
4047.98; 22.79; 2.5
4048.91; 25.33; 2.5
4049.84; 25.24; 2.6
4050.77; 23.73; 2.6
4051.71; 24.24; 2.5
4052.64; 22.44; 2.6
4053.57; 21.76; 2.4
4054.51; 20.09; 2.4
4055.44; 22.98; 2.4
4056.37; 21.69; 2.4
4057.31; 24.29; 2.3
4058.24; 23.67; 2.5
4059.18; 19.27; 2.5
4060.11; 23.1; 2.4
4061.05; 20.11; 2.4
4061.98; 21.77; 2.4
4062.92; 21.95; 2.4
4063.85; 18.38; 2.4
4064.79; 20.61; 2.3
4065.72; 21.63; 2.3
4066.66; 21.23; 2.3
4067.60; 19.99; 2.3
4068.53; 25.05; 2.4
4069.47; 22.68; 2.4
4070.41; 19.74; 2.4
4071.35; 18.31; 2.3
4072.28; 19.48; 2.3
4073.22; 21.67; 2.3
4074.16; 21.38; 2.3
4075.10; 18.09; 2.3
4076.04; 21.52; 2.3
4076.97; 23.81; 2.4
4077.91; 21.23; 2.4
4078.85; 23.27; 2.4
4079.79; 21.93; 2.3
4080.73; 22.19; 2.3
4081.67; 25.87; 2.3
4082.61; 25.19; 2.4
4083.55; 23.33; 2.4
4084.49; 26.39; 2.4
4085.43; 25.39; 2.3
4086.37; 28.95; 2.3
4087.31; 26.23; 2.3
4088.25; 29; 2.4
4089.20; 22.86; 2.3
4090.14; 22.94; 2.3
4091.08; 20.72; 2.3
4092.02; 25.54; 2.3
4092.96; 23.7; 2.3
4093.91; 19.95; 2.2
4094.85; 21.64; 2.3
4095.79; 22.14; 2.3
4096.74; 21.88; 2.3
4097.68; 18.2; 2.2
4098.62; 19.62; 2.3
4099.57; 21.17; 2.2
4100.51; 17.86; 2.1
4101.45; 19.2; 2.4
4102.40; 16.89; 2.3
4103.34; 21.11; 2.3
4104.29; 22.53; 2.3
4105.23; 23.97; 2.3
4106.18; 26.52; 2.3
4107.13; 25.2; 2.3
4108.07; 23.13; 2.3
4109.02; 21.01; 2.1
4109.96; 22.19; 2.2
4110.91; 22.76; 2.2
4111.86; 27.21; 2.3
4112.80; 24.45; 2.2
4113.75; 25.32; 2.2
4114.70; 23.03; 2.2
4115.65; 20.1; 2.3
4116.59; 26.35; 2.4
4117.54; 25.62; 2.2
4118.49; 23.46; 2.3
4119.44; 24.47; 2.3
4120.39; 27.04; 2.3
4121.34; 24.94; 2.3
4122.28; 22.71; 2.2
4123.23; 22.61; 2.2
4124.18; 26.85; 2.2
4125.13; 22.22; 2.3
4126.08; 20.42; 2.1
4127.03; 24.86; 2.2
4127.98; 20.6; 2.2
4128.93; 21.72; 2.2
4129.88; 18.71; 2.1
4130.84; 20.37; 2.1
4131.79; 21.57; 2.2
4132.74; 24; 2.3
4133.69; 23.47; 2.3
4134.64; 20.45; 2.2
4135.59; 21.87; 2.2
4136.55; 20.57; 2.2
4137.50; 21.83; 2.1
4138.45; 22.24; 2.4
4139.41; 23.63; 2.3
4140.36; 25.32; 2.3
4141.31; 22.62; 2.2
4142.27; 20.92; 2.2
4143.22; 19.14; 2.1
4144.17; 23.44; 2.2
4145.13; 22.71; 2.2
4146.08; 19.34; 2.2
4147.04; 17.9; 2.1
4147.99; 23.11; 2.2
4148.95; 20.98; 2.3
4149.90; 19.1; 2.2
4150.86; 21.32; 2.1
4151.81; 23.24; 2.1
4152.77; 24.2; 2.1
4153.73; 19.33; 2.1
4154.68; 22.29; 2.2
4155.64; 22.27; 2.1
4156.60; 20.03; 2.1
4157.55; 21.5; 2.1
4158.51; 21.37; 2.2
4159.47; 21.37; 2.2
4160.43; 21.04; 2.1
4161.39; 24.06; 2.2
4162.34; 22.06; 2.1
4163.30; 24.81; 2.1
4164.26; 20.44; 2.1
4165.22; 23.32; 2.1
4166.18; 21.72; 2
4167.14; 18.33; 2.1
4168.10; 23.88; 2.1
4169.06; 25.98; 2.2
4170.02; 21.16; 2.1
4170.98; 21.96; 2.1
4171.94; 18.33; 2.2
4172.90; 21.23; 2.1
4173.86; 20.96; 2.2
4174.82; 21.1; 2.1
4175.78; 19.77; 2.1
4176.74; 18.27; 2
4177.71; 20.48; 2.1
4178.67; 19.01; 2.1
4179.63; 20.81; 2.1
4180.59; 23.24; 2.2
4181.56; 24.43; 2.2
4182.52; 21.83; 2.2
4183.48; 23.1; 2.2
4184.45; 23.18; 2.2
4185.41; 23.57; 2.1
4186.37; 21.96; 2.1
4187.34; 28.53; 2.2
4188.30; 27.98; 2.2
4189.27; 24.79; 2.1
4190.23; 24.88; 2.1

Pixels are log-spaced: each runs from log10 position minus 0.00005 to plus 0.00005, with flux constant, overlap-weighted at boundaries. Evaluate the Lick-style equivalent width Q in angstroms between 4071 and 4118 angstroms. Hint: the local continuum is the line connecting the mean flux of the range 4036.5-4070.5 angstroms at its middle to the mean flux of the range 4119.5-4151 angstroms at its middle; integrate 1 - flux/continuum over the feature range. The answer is -1.0 angstroms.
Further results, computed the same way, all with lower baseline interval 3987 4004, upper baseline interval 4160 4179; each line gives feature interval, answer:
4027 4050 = -1.6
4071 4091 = -1.7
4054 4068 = 0.0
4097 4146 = -2.4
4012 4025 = -1.7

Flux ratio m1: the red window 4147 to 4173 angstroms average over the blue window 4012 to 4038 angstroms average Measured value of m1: 0.9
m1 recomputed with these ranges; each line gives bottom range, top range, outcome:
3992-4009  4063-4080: 0.92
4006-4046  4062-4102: 0.95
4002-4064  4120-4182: 0.94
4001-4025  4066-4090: 0.97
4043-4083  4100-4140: 1.03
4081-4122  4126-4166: 0.93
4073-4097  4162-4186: 0.93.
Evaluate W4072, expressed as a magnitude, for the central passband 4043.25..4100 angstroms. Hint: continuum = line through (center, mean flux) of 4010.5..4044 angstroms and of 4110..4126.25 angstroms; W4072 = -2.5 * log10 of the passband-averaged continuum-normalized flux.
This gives 0.061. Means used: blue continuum 23.4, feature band 22.5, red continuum 24.1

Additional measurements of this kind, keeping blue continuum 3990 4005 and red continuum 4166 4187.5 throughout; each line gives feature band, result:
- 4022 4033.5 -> -0.06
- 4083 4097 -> -0.09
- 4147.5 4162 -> 0.01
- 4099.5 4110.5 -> 0.02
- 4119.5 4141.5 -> -0.03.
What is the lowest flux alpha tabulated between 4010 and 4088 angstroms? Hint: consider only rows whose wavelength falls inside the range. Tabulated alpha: 18.09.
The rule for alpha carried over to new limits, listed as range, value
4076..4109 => 16.89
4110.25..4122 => 20.1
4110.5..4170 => 17.9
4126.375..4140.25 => 18.71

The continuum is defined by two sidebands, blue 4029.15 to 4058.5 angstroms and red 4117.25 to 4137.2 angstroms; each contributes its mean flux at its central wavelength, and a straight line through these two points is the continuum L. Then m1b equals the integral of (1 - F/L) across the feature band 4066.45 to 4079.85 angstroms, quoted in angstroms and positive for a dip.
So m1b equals 0.9 angstroms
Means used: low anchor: 22.8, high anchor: 22.7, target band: 21.3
